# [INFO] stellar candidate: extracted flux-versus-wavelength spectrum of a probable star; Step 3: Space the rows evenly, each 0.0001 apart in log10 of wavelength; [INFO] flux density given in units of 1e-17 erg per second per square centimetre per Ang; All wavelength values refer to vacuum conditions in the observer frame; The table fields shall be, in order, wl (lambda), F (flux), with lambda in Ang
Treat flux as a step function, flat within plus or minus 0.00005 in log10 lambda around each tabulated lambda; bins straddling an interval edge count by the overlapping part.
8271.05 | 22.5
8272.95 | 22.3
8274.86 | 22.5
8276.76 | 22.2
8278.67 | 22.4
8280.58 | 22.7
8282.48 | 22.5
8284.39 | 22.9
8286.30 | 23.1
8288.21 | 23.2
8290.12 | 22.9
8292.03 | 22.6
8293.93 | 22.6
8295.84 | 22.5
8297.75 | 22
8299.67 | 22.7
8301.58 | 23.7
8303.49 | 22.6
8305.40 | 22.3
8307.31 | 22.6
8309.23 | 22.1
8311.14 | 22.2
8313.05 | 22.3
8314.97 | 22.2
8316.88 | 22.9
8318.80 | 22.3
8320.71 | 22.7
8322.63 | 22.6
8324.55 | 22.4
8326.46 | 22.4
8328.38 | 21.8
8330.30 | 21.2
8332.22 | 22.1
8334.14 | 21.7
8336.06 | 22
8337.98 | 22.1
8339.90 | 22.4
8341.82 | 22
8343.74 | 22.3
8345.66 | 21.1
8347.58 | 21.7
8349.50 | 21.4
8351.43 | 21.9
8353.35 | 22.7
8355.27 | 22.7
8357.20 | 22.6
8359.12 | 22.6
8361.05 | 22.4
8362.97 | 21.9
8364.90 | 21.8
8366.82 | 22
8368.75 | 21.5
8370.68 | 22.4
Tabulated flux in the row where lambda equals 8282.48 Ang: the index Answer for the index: 22.5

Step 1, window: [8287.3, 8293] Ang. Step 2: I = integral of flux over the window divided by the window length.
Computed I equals 22.9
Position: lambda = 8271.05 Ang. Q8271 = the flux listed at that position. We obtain 22.5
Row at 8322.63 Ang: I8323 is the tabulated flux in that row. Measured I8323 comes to 22.6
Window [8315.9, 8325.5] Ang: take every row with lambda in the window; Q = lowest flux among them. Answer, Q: 22.3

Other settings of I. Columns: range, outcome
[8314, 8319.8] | 22.5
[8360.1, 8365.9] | 22.1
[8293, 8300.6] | 22.4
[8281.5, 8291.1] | 22.9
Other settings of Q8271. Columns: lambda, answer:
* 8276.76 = 22.2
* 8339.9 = 22.4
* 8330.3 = 21.2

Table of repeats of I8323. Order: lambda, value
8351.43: 21.9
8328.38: 21.8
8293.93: 22.6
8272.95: 22.3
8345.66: 21.1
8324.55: 22.4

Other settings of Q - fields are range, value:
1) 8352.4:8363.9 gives 21.9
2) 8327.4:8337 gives 21.2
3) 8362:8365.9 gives 21.8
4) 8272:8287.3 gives 22.2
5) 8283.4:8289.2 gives 22.9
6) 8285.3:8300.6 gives 22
